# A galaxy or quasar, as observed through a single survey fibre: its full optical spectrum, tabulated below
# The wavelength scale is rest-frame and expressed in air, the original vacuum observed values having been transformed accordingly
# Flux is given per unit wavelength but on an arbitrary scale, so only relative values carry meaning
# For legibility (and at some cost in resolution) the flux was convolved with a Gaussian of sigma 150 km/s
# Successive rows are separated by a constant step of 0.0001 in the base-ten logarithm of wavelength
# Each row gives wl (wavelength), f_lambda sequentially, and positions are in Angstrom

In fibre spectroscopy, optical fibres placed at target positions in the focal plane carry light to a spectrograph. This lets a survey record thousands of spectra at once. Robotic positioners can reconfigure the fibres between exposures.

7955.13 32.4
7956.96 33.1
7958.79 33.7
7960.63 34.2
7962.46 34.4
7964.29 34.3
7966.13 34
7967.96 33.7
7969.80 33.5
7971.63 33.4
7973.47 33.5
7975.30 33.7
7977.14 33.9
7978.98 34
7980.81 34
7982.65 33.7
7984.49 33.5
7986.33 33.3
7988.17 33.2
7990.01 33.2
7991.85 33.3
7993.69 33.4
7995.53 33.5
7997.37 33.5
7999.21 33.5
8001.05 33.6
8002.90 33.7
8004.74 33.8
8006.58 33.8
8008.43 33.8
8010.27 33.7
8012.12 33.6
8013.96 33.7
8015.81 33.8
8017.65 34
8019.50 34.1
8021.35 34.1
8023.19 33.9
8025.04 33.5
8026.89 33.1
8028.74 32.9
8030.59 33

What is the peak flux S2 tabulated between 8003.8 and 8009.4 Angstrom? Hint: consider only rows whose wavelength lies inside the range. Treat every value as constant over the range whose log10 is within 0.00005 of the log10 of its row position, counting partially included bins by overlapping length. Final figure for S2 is 33.8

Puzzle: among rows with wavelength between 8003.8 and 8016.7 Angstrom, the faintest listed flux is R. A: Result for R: 33.6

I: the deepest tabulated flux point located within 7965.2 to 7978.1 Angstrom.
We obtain 33.4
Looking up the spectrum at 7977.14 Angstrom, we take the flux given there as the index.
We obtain 33.9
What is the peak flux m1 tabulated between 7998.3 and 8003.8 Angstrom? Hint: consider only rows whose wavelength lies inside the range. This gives 33.7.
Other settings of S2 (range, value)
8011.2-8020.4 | 34.1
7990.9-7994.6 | 33.4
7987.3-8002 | 33.6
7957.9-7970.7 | 34.4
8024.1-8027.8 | 33.5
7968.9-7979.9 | 34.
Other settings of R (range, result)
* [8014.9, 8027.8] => 33.1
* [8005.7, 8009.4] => 33.8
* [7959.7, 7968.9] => 33.7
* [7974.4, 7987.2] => 33.3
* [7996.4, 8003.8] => 33.5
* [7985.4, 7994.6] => 33.2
